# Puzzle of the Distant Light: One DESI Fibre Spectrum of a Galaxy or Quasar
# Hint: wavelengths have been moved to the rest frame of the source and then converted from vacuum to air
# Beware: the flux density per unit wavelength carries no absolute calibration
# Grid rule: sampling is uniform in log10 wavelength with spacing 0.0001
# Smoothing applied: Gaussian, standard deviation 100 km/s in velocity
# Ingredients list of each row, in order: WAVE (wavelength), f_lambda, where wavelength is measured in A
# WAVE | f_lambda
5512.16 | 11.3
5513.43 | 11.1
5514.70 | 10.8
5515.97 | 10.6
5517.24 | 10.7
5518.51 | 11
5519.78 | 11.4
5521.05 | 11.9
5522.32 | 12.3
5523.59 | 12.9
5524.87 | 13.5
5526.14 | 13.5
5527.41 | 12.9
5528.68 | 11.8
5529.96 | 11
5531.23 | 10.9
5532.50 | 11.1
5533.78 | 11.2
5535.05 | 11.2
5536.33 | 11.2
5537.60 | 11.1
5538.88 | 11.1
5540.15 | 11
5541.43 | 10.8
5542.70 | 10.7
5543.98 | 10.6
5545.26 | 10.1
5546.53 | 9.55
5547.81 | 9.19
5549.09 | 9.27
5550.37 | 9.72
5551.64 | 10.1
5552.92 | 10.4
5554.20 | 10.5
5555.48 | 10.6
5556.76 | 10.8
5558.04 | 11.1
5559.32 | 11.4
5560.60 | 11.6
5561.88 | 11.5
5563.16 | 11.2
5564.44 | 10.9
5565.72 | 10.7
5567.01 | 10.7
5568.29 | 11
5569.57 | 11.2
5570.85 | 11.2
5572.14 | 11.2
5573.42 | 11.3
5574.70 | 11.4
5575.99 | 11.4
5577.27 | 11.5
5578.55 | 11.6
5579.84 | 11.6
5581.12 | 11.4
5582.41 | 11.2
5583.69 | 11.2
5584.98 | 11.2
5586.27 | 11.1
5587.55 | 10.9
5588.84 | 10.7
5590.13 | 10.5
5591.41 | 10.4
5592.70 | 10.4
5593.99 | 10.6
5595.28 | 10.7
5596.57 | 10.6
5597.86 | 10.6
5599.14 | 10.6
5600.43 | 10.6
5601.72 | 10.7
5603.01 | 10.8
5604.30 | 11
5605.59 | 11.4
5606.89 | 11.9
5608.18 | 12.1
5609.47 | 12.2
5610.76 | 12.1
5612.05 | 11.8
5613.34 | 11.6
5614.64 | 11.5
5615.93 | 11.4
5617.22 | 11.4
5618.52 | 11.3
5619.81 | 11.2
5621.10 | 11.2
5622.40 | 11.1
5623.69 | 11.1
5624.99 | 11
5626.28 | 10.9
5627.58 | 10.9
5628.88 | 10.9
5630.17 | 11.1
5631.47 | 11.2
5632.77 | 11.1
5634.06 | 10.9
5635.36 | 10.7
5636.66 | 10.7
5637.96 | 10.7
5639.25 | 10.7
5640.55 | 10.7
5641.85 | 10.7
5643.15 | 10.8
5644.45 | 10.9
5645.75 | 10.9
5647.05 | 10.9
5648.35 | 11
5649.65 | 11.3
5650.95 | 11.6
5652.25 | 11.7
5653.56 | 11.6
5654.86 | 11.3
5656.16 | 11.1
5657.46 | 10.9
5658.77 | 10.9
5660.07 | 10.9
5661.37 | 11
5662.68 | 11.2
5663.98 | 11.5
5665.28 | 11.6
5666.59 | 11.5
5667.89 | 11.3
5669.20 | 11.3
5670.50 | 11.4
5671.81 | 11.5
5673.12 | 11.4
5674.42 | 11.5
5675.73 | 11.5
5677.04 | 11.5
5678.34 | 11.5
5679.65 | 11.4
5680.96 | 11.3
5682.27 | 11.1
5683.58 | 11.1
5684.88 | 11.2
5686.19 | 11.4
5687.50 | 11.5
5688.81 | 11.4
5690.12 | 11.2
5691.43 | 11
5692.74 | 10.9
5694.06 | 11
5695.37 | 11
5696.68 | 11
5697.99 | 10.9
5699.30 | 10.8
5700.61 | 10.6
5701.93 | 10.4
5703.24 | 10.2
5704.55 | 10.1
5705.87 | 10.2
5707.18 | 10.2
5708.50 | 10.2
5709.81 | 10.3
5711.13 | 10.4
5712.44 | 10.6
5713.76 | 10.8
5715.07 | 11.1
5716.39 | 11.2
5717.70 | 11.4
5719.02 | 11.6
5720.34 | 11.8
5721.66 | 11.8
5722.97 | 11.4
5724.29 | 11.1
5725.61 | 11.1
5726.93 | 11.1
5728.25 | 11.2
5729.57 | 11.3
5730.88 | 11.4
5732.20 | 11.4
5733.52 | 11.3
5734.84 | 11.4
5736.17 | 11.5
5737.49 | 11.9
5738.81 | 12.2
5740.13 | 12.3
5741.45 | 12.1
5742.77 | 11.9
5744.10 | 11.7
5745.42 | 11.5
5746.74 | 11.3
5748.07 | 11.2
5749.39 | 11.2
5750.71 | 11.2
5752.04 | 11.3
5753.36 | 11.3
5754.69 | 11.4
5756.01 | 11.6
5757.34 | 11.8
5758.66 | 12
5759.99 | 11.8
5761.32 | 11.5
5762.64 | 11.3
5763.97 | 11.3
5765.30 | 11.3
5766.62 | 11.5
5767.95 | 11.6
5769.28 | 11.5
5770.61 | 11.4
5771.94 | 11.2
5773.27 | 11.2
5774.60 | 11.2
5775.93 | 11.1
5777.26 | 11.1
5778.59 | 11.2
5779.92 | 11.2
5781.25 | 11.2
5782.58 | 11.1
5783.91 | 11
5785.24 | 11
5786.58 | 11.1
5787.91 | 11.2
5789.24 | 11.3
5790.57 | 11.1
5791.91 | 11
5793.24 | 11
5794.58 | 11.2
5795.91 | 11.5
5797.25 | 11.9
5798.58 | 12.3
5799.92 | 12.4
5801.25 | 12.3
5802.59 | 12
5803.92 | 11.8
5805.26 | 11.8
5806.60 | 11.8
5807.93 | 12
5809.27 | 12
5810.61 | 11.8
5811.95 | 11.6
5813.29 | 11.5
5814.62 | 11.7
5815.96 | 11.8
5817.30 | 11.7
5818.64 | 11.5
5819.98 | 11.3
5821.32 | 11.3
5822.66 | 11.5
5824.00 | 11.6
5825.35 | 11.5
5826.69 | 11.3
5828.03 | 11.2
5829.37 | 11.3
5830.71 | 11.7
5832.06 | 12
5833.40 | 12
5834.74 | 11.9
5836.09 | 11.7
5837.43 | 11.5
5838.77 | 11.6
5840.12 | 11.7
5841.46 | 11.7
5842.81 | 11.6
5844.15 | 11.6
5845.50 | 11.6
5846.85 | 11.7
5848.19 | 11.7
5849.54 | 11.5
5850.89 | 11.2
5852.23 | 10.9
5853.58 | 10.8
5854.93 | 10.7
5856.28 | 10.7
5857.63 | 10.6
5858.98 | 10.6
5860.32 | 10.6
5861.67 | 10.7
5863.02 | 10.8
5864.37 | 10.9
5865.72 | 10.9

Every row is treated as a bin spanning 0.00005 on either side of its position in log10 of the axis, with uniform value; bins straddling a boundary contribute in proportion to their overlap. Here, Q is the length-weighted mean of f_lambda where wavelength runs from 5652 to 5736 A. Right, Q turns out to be 11.1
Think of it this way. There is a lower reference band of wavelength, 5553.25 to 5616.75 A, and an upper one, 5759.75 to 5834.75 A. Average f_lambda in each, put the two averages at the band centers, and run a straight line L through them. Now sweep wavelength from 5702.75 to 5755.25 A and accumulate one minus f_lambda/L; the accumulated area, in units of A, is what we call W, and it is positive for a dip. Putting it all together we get 0.7 A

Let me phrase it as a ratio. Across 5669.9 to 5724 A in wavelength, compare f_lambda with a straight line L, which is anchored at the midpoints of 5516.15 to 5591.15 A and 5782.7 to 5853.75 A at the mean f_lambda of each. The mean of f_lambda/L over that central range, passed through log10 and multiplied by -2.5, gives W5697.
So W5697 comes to 0.03 mag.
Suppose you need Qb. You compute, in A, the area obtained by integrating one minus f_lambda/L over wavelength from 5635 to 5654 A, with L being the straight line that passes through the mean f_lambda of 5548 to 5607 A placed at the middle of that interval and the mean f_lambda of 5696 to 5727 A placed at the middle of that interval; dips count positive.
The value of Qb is -0.2 A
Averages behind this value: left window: 10.9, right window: 10.8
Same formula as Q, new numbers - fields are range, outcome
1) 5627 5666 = 11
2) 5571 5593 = 11.1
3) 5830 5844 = 11.7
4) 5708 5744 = 11.3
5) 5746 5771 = 11.4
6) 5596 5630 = 11.2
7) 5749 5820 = 11.5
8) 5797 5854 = 11.7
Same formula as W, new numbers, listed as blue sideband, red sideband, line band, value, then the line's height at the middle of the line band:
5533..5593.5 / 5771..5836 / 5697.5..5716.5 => 1.2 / 11.3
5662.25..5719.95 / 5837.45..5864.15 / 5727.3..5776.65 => -1.7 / 11.1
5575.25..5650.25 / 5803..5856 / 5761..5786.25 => 0.4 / 11.4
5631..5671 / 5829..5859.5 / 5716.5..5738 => -0.4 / 11.2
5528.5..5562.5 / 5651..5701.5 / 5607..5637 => -0.8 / 11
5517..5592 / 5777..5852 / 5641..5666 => 0.3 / 11.3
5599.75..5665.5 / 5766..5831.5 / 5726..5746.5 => -0.4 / 11.4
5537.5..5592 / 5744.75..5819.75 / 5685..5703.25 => 0.4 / 11.2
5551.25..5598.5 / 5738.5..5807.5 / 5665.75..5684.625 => -0.2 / 11.2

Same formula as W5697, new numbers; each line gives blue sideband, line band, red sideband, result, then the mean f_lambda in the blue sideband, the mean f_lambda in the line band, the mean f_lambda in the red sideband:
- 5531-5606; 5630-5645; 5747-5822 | 0.021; 10.9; 10.8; 11.5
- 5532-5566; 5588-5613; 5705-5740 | -0.021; 10.7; 11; 11.2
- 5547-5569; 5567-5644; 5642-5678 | -0.018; 10.6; 11.1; 11.3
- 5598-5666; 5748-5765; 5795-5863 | -0.007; 11.2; 11.5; 11.5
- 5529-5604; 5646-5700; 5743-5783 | -0.011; 10.8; 11.2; 11.4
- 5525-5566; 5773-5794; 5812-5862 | 0.019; 10.9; 11.1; 11.4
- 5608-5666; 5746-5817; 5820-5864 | -0.018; 11.2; 11.5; 11.3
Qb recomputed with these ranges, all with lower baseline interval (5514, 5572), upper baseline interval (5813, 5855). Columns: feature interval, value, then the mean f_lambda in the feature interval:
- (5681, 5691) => 0.02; 11.3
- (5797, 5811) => -0.66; 12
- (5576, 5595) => 0.18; 11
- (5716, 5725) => -0.11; 11.5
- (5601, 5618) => -0.54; 11.5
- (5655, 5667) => 0.08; 11.2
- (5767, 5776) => 0.07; 11.3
